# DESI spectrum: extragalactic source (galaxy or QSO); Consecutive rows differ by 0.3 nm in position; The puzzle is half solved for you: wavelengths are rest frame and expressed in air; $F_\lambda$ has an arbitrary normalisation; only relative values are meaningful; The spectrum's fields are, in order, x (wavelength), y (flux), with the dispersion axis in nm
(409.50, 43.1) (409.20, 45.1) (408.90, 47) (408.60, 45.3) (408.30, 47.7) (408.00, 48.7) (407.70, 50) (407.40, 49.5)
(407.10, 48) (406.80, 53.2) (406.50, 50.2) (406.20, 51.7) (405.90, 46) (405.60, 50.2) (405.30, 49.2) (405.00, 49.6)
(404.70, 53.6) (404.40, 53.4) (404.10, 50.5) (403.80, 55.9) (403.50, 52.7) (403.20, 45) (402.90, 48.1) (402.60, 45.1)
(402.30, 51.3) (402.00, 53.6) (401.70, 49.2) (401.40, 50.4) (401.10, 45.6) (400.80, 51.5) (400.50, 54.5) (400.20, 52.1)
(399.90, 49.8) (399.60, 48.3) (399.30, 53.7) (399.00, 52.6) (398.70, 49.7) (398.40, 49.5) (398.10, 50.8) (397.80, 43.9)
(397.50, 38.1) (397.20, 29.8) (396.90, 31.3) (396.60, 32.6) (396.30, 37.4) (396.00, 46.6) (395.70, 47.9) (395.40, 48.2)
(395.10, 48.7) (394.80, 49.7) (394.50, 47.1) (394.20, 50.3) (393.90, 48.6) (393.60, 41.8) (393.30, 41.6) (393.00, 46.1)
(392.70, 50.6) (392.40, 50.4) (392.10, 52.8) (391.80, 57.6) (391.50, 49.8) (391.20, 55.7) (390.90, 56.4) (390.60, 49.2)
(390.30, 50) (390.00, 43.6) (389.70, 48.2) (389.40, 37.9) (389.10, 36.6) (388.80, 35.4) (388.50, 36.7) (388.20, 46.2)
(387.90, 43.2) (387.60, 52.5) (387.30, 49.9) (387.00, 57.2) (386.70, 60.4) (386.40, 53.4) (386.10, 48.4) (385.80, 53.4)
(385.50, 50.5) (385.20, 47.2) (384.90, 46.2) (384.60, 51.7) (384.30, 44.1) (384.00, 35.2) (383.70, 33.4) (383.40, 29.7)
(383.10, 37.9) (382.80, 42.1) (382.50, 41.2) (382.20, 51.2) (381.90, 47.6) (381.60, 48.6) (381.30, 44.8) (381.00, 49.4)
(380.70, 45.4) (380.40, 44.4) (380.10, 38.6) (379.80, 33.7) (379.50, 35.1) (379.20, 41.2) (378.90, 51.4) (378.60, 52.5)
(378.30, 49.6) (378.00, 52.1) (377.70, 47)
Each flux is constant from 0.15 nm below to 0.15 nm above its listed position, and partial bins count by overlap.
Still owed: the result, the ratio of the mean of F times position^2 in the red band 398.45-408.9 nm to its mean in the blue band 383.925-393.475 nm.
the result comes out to 1.12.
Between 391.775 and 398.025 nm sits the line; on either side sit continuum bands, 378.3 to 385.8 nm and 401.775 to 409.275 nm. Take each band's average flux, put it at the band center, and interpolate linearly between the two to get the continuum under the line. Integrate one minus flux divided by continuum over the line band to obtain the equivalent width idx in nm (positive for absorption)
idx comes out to 0.31 nm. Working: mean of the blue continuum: 43.8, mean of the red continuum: 49.7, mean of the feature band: 44.6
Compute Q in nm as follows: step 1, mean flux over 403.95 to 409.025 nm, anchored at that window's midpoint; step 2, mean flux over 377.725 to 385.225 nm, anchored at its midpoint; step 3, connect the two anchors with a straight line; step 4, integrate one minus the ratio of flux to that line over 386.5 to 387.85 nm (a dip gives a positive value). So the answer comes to -0.27 nm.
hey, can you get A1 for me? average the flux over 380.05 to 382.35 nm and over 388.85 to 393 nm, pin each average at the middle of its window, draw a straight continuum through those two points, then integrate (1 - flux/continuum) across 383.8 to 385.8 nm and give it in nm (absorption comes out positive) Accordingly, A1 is 0.06 nm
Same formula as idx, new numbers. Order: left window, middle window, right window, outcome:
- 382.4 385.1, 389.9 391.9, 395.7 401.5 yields -0.42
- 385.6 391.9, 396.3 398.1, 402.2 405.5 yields 0.47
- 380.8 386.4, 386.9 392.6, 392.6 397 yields -0.39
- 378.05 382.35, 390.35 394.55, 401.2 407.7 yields -0.18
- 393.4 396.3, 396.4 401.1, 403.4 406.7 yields 0.28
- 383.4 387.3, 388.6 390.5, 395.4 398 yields 0.11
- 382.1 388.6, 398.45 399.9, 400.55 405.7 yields -0.04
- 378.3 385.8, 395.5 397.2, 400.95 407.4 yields 0.33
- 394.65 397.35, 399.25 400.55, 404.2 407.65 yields -0.19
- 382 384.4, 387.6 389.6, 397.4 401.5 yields 0.10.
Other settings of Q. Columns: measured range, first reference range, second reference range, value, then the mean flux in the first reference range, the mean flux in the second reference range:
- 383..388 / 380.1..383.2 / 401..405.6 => -0.09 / 45.1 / 50.3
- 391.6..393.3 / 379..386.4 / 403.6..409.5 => -0.17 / 43.6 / 49.6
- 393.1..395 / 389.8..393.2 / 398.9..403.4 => 0.15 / 50.9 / 50.1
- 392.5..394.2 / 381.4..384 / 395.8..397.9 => -0.36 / 41.2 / 37.2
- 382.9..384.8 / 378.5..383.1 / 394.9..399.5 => 0.22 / 44.2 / 44.2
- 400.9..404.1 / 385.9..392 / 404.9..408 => -0.02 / 48.5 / 49.7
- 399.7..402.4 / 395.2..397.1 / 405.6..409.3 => -0.41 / 40.6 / 48.6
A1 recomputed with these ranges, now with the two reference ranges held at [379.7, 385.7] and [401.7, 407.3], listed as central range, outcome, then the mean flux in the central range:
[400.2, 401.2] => -0.04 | 51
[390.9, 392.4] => -0.25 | 53.9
